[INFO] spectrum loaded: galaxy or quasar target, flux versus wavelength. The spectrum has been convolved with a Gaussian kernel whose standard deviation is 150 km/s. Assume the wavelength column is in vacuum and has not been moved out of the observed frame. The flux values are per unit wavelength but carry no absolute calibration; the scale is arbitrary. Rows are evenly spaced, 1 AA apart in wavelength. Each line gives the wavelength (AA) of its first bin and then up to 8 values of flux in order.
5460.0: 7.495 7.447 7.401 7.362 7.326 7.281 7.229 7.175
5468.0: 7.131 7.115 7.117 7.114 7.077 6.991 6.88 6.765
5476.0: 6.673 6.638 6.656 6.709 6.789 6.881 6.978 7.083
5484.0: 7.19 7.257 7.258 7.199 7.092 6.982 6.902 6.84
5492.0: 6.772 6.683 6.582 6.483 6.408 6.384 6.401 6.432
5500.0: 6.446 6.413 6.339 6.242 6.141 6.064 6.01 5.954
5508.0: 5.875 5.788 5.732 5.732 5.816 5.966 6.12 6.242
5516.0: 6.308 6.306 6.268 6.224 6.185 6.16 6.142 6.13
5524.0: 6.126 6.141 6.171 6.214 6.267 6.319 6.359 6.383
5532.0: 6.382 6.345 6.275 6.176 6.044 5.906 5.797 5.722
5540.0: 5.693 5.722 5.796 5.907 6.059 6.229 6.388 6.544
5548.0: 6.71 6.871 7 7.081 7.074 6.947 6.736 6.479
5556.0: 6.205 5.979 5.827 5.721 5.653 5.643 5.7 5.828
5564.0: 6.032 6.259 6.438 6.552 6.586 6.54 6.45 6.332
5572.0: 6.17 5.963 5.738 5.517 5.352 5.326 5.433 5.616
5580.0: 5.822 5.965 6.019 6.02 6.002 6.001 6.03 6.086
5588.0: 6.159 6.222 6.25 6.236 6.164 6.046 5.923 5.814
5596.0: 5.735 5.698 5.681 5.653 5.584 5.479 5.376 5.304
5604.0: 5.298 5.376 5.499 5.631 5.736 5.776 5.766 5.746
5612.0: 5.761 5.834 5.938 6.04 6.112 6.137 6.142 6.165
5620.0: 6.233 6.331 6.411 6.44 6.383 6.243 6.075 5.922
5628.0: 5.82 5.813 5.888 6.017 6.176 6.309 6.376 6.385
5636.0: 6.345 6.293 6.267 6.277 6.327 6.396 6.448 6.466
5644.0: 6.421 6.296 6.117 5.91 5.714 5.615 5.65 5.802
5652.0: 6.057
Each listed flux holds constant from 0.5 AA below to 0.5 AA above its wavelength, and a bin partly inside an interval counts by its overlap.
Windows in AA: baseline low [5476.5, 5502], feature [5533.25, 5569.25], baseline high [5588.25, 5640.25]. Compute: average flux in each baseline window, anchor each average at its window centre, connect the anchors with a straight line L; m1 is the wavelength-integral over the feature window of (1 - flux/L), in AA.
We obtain 0.83 AA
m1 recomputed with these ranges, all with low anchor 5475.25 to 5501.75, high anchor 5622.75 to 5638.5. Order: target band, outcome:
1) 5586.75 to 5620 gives 2.4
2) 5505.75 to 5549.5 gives 3.2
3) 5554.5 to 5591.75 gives 2.4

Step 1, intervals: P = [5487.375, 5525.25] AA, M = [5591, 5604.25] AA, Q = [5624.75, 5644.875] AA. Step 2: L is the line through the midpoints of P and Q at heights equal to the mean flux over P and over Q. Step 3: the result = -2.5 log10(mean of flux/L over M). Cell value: 0.097 mag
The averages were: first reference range 6.29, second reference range 6.21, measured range 5.7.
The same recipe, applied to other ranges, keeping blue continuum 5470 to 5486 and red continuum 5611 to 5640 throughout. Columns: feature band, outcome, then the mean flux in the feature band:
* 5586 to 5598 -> 0.05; 6.02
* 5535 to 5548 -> 0.10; 6.02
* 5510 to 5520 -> 0.11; 6.09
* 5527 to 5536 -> 0.06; 6.29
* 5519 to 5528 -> 0.09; 6.17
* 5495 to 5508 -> 0.09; 6.26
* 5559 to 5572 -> 0.05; 6.15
